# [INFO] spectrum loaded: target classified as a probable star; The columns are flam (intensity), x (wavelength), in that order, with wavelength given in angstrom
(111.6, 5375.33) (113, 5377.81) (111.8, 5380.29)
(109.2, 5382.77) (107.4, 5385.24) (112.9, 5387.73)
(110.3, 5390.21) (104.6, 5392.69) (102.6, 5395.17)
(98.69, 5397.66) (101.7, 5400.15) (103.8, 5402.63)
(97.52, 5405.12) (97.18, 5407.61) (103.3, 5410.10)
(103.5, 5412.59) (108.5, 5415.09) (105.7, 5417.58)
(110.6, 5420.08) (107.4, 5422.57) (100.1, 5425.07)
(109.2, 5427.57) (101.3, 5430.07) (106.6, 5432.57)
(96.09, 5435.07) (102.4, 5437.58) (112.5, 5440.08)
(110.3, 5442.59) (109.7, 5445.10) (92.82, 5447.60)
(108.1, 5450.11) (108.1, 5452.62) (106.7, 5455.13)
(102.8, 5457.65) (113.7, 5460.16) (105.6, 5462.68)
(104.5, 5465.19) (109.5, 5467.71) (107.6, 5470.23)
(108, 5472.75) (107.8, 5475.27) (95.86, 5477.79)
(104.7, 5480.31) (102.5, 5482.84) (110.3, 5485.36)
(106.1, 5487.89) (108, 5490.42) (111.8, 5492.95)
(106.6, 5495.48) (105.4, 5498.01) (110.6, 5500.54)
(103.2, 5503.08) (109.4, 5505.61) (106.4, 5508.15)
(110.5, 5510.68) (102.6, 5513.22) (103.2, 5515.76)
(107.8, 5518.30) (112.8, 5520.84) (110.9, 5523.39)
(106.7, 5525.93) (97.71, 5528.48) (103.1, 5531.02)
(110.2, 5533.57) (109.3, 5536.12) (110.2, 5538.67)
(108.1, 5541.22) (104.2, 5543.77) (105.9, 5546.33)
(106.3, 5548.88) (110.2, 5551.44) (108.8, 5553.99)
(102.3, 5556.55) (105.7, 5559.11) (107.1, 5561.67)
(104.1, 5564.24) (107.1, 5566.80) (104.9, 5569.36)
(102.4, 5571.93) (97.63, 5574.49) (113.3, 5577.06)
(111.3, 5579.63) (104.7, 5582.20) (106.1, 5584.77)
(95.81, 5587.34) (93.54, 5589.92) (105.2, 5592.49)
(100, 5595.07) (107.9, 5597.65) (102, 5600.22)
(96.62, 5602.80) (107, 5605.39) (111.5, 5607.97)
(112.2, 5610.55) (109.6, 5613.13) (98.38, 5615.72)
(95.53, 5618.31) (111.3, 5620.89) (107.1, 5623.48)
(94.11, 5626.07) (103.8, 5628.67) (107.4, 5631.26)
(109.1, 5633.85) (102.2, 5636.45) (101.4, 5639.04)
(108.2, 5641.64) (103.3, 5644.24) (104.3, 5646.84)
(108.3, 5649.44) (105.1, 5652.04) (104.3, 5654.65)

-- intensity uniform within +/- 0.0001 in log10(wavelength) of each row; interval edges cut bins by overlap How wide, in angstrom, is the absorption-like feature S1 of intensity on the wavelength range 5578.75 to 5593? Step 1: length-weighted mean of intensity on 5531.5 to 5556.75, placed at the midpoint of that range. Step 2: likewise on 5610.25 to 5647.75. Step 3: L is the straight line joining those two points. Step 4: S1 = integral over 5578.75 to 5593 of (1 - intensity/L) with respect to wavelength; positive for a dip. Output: 0.5 angstrom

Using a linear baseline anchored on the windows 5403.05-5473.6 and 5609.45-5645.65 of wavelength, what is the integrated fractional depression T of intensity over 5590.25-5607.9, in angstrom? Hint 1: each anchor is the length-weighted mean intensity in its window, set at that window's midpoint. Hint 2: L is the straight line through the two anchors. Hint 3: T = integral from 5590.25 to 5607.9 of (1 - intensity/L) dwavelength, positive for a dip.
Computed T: 0.2 angstrom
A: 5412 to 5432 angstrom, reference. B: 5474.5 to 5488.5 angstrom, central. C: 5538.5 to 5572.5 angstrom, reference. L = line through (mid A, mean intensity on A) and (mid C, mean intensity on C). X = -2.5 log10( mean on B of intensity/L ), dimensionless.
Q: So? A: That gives 0.017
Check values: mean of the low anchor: 106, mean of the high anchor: 106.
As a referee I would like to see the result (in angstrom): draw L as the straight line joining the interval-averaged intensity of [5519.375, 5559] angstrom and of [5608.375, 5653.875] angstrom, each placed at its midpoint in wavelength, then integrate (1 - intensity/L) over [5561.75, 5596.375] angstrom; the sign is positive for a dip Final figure 0.81 angstrom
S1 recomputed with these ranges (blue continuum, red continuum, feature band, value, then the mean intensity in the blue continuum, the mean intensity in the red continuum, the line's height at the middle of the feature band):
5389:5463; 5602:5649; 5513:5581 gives -1.1 angstrom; 105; 105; 105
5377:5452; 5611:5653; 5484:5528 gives -1.1 angstrom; 105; 104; 105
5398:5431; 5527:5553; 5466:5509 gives -0.5 angstrom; 104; 107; 105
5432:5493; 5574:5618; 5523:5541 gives -0.3 angstrom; 106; 104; 105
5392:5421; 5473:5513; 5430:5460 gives -0.2 angstrom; 103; 107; 105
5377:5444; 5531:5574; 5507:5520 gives 0.0 angstrom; 105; 106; 106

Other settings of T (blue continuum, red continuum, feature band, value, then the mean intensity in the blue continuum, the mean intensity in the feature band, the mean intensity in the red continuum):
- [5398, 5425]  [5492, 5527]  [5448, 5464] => -0.2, 104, 107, 108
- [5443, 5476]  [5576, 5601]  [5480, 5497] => -0.2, 107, 107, 104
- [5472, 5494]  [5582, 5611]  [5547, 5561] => -0.3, 106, 107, 103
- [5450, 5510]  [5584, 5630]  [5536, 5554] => -0.5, 107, 108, 103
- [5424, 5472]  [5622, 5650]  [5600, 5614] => -0.3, 106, 107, 104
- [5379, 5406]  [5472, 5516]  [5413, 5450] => 0.2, 106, 105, 106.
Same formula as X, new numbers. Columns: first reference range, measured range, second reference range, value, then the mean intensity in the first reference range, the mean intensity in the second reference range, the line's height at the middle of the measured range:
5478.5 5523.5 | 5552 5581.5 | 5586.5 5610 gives -0.02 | 107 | 103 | 104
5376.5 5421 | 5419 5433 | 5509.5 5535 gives 0.00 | 106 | 107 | 106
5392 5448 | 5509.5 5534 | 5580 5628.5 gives -0.03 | 104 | 103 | 104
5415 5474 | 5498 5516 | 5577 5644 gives -0.01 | 106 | 104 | 105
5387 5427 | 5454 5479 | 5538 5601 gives -0.02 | 104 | 105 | 105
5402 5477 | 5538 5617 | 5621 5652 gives 0.00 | 105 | 105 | 105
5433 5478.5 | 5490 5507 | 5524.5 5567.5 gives -0.02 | 106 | 106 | 106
